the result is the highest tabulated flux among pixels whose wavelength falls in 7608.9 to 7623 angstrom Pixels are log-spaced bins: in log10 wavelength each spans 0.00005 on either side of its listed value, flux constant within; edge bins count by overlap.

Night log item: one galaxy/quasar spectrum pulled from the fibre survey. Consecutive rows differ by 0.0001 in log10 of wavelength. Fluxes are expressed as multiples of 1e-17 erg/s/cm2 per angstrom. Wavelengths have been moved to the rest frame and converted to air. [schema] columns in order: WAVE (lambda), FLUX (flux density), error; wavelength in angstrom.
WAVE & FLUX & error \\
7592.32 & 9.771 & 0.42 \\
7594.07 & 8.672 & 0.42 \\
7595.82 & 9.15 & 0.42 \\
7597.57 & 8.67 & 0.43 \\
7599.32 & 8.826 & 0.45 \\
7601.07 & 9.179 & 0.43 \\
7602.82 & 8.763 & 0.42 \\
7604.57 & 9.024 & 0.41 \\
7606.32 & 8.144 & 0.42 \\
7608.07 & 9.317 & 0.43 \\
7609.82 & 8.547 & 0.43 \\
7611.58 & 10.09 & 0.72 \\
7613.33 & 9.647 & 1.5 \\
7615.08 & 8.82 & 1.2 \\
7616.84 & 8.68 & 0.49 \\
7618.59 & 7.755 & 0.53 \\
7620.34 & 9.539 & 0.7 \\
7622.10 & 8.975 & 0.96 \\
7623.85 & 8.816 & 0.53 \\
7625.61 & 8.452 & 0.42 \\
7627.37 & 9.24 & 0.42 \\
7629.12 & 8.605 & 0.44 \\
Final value 10.09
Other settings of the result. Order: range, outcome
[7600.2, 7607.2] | 9.179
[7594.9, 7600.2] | 9.15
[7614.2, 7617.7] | 8.82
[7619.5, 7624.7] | 9.539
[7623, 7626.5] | 8.816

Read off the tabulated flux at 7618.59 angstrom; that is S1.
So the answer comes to 7.755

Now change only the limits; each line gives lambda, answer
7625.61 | 8.452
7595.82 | 9.15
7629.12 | 8.605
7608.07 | 9.317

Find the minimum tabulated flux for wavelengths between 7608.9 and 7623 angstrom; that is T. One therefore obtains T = 7.755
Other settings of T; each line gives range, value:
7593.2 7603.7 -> 8.67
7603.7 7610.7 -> 8.144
